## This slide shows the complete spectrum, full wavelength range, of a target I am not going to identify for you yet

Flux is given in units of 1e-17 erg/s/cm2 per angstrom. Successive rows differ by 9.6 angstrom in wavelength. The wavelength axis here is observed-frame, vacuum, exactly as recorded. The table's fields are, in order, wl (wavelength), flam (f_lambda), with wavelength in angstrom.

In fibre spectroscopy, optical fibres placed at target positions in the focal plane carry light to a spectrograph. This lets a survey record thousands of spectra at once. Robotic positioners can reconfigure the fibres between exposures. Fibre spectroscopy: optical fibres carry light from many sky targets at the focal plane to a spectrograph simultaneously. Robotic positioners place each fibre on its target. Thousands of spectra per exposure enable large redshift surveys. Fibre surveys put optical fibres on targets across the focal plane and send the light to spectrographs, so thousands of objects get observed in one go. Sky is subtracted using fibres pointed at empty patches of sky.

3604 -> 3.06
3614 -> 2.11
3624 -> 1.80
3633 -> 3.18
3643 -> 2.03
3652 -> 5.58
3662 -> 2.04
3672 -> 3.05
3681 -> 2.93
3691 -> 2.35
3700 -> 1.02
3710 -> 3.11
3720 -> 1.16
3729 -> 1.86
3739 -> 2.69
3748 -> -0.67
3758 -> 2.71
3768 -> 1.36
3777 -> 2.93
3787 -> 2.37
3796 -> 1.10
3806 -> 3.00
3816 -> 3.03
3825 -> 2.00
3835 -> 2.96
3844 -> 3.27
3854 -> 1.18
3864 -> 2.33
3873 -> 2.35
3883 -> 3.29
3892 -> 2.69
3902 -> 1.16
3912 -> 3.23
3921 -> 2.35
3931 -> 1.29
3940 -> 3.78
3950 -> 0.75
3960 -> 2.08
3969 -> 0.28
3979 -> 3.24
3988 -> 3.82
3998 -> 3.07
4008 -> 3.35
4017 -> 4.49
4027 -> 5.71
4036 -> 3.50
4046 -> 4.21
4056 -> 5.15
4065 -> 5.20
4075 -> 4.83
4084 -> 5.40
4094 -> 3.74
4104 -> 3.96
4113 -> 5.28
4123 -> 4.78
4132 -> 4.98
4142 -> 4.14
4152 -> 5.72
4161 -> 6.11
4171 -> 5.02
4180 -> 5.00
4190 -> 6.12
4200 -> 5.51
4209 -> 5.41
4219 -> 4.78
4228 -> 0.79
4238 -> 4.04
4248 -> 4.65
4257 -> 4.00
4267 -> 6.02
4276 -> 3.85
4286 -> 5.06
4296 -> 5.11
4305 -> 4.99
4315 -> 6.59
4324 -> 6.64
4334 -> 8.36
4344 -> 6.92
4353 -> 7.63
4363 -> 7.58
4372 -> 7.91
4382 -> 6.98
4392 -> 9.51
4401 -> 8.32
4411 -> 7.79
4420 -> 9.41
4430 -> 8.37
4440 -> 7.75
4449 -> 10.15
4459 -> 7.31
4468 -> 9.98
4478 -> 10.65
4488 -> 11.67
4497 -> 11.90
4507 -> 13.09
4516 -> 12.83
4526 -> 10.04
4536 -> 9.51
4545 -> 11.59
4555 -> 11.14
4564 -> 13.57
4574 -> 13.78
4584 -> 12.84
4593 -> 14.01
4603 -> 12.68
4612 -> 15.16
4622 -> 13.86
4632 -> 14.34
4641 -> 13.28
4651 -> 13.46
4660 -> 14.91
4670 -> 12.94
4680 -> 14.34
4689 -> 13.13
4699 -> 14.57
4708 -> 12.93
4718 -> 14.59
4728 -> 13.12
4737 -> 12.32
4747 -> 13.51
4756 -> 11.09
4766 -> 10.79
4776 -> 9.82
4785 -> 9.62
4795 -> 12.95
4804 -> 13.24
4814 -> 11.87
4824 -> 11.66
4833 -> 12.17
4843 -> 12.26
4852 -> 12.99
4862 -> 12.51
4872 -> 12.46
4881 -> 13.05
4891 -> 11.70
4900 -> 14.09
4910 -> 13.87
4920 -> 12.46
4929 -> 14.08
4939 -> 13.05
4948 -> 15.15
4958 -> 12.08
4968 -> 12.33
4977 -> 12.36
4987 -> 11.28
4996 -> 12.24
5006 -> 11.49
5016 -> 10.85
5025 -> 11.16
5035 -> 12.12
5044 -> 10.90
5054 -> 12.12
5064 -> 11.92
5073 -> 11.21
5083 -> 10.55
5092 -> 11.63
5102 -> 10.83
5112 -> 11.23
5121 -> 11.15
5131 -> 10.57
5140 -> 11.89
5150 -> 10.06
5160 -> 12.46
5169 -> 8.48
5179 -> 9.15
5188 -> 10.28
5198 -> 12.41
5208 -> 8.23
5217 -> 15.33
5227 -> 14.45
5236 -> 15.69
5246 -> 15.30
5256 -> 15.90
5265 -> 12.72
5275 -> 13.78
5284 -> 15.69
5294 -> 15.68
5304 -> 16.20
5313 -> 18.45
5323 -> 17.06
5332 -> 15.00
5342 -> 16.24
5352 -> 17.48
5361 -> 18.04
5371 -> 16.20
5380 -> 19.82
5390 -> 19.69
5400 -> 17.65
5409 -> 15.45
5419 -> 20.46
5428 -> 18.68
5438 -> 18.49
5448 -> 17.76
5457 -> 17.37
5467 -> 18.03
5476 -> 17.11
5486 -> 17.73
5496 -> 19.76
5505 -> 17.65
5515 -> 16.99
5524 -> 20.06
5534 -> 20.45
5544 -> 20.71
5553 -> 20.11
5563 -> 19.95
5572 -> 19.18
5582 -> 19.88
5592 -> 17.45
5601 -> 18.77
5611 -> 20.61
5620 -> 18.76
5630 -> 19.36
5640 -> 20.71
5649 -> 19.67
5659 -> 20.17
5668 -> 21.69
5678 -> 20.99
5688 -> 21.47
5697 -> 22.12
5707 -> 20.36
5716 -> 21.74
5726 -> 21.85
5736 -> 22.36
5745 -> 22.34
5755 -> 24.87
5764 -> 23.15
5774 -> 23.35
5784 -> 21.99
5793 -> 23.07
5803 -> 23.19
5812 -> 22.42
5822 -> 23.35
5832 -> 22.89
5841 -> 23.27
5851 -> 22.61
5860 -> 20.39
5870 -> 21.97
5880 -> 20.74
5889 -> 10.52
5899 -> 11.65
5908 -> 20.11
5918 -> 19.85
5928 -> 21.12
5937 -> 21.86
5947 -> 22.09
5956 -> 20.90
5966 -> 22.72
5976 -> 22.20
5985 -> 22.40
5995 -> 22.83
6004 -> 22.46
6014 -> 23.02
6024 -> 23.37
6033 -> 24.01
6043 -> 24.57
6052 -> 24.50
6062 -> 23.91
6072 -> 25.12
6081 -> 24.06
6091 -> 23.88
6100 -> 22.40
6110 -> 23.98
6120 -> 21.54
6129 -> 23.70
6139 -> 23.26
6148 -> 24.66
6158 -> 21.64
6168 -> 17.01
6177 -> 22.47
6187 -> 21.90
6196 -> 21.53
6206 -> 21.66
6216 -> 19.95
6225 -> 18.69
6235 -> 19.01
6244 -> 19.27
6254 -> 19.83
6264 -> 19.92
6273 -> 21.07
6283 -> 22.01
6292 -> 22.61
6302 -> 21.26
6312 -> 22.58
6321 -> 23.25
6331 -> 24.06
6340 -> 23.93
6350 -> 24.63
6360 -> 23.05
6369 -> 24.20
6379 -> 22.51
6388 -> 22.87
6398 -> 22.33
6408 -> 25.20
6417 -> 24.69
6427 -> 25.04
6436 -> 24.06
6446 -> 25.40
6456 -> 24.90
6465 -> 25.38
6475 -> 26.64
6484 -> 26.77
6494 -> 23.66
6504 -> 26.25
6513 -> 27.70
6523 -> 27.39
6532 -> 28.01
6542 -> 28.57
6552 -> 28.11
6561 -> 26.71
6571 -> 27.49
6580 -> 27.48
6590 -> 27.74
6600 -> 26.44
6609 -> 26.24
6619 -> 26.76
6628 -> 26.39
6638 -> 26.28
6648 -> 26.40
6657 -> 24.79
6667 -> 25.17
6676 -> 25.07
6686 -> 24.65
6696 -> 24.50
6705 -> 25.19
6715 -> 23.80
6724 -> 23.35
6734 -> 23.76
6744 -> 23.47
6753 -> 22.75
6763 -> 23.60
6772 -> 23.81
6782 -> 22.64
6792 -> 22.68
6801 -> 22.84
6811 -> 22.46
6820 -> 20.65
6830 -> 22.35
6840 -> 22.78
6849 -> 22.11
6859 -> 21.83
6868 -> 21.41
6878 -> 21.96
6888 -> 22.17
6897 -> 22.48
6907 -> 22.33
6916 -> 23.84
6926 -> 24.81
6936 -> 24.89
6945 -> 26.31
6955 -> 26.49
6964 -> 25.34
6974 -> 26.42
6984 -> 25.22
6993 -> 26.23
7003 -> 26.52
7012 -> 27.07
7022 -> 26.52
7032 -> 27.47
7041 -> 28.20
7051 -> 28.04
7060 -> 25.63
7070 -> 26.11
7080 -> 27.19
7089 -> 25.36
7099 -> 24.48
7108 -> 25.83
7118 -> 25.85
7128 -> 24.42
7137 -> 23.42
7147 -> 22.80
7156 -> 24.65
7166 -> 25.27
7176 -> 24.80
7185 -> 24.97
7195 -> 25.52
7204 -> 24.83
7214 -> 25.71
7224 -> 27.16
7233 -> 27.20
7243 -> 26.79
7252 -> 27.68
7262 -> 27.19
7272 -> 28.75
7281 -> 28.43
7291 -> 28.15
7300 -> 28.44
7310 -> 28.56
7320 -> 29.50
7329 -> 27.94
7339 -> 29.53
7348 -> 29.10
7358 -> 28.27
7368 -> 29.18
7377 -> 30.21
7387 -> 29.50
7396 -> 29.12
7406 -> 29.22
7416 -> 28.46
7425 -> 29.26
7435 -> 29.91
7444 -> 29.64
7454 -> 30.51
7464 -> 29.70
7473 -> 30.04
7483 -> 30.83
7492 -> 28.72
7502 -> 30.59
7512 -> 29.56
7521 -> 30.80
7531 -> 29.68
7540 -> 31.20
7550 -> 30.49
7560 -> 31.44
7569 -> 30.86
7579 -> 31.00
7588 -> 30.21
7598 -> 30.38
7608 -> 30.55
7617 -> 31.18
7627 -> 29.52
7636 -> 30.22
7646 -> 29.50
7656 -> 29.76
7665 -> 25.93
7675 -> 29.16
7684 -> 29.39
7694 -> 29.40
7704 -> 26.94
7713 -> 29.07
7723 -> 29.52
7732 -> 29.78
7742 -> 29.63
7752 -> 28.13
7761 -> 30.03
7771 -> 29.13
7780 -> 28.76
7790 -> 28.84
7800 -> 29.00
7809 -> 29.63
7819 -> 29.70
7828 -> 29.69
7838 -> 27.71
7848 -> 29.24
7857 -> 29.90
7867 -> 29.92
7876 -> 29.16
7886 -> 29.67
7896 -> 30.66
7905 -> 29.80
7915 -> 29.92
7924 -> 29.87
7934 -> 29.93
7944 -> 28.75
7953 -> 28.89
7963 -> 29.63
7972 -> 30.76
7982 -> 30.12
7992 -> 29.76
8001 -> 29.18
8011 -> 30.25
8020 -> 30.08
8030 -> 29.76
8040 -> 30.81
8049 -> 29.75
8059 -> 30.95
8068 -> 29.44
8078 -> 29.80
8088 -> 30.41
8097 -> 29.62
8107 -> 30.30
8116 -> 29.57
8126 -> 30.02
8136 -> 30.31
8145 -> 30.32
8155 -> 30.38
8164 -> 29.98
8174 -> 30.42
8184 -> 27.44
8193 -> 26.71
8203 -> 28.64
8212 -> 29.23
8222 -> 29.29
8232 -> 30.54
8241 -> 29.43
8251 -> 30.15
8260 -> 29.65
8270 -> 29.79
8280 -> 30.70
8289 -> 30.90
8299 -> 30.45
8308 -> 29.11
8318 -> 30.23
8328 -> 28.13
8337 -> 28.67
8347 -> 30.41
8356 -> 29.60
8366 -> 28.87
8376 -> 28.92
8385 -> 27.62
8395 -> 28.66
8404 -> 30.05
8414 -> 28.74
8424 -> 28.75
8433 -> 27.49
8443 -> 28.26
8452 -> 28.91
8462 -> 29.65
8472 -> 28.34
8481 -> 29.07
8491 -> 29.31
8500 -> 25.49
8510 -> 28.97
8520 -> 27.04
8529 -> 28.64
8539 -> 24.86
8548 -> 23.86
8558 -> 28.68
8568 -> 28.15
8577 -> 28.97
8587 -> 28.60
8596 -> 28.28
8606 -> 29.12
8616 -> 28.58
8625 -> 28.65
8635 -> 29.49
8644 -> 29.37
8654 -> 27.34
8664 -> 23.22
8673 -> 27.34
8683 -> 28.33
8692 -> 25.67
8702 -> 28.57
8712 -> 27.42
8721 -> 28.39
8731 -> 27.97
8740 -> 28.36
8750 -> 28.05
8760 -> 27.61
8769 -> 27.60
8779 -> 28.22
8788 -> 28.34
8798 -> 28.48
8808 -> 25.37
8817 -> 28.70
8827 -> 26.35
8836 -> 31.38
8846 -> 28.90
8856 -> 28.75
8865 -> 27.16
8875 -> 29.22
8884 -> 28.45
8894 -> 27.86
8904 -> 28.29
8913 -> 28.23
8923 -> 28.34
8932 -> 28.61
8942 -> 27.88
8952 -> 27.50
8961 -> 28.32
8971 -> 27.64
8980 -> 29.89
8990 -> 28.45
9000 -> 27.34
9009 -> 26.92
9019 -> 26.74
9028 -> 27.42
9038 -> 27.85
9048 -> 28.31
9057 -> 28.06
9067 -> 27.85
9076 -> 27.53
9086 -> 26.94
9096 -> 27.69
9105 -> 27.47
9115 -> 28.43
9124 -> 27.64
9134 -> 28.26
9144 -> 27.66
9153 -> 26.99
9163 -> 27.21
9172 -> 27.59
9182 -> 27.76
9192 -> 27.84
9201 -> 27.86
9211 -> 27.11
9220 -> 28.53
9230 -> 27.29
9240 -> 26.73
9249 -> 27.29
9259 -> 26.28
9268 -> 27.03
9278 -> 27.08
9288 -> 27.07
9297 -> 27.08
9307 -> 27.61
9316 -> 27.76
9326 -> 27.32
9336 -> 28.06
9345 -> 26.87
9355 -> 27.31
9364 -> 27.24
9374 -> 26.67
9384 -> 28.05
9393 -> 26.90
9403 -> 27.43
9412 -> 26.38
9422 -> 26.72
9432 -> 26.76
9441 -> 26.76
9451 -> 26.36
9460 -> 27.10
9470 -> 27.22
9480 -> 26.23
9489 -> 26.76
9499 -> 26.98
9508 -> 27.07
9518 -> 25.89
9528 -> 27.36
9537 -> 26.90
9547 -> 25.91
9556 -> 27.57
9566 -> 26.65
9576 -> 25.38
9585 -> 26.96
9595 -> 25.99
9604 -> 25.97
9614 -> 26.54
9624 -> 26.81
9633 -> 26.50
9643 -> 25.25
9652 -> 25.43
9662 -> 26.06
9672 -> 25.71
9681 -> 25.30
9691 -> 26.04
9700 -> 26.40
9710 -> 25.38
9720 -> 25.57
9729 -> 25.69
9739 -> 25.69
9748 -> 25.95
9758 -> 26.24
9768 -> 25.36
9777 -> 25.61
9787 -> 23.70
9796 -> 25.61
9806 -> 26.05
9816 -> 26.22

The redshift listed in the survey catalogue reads 0.00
